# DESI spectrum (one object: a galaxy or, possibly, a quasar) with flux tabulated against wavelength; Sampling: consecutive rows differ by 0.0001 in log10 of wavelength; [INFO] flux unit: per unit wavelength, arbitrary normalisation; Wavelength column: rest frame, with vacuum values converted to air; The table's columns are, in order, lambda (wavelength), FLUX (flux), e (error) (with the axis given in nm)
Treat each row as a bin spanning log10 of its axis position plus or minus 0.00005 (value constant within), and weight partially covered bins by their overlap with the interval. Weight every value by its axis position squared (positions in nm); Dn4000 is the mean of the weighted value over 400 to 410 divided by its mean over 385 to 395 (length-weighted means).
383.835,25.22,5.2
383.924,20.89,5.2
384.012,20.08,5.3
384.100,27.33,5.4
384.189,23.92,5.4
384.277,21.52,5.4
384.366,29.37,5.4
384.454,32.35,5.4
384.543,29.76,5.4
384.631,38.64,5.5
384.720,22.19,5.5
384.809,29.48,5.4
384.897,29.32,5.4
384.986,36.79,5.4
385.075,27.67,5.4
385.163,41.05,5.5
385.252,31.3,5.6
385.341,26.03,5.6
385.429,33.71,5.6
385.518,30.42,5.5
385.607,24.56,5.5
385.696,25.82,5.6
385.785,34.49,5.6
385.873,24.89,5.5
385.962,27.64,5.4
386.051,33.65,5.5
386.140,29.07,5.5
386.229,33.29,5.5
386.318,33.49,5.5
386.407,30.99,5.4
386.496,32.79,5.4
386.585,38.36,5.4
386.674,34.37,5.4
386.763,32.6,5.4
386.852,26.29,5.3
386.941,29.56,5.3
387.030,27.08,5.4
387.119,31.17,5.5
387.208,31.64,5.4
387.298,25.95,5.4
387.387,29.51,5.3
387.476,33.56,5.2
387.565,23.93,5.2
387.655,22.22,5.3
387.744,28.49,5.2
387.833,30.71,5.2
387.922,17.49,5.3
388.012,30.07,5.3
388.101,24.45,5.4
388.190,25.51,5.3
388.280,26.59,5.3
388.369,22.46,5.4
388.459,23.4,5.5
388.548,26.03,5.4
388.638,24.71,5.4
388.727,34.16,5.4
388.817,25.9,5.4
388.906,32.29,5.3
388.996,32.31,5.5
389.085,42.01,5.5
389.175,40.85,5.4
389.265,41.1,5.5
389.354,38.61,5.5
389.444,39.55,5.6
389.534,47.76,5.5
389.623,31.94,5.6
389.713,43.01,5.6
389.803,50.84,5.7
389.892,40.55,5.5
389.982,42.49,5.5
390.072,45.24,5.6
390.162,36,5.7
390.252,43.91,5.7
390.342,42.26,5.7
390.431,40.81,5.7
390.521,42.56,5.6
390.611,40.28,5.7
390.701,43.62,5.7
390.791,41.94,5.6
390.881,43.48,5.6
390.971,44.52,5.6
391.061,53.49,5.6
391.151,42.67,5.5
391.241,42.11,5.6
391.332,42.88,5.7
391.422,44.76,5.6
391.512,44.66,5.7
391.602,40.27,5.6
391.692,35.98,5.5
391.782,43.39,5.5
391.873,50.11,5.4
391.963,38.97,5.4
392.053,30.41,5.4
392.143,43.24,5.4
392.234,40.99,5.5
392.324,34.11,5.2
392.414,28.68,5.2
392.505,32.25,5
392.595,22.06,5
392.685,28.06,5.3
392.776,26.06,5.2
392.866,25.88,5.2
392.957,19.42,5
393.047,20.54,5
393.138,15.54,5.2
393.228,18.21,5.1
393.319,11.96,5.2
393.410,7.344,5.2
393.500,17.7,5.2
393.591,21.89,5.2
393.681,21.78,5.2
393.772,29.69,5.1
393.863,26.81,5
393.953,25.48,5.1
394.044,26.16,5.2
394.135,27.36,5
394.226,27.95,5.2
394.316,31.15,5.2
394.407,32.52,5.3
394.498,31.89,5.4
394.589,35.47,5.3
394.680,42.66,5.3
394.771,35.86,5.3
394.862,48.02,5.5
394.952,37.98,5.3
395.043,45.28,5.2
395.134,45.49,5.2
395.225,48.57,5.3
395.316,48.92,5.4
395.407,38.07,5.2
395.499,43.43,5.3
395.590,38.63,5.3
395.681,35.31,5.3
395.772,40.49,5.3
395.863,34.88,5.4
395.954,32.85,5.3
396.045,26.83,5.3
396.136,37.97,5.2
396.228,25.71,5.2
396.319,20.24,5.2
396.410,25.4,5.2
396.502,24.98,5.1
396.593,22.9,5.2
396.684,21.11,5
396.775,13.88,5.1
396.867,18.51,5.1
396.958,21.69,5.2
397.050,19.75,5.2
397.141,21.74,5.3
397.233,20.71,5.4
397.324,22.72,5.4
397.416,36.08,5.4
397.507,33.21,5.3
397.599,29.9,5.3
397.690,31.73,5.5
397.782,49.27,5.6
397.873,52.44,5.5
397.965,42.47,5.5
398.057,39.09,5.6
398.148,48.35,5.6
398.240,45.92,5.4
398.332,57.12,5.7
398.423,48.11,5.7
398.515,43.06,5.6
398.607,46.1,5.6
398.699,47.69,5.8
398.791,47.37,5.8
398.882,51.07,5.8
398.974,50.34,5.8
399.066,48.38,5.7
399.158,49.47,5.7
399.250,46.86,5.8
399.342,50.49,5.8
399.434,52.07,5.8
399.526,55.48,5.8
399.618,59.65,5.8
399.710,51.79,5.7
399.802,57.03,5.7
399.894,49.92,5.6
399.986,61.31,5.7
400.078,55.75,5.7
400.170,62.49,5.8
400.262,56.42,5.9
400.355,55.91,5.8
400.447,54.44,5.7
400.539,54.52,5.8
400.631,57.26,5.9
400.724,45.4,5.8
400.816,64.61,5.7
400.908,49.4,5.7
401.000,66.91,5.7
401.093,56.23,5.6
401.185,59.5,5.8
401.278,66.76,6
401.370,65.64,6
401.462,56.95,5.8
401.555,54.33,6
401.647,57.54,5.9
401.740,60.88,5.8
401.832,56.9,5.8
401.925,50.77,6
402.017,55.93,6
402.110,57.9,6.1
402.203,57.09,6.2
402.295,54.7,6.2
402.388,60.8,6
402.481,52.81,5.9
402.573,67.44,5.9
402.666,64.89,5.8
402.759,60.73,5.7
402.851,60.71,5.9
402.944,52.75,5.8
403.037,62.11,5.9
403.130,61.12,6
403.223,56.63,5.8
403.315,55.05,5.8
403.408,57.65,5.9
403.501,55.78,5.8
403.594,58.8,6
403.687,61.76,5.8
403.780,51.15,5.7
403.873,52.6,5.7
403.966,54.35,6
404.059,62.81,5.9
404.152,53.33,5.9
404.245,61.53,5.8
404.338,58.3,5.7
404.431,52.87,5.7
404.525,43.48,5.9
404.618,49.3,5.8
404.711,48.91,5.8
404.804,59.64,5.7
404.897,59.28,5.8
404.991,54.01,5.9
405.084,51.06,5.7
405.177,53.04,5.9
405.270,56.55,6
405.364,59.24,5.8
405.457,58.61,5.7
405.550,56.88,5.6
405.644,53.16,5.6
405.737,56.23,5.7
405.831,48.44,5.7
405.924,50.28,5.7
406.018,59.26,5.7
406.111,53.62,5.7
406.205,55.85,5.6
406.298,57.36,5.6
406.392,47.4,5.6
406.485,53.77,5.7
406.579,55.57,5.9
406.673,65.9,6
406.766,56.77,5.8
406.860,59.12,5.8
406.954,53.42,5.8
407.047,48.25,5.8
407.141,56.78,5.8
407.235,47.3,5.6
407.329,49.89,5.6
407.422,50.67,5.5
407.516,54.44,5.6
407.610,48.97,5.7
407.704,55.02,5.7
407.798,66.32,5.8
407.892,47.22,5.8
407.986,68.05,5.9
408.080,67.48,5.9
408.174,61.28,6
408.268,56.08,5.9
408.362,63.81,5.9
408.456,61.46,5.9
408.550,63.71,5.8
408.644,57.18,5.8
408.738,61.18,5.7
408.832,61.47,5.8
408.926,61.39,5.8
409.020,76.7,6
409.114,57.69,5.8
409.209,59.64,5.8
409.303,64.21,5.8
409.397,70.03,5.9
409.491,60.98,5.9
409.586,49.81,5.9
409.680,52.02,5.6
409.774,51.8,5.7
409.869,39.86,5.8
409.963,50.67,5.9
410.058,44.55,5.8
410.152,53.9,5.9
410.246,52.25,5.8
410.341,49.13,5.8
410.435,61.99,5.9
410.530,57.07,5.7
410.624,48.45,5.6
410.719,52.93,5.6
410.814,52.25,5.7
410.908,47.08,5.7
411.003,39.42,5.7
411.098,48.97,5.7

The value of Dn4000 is 1.87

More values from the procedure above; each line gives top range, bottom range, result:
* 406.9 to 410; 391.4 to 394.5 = 2.14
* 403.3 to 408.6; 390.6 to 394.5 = 1.86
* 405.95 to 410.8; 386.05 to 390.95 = 1.83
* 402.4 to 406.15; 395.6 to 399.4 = 1.60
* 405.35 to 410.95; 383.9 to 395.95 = 1.86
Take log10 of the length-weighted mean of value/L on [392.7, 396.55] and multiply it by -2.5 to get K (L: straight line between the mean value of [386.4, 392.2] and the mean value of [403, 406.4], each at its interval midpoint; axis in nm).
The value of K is 0.37 mag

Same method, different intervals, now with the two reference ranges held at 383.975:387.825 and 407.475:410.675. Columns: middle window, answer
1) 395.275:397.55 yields 0.41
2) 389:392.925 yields -0.12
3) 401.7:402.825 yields -0.18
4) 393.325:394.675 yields 0.45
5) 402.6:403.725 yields -0.17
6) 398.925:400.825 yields -0.16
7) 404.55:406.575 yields -0.02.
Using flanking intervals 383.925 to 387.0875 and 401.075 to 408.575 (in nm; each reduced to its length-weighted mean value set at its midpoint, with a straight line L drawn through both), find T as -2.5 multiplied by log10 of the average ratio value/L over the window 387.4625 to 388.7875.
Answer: 0.27 mag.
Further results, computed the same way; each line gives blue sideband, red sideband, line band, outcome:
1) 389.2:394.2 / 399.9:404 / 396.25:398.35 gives 0.47 mag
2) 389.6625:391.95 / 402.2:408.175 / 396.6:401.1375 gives 0.12 mag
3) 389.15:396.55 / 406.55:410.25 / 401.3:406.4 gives -0.12 mag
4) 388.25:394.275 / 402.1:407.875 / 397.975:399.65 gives -0.07 mag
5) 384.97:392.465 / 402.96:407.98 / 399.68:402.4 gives -0.15 mag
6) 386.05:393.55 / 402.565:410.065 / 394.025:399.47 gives 0.17 mag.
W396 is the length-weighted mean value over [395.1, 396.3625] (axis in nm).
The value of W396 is 36.9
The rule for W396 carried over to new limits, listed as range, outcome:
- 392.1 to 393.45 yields 25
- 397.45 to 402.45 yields 52.6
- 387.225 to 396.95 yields 33.2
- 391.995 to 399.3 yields 33.4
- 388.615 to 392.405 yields 40.5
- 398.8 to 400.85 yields 53.9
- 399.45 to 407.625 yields 56.1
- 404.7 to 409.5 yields 57.4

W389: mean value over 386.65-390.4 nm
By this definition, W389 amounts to 32.9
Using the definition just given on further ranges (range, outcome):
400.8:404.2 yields 58.2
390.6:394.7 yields 32.4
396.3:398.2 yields 29.5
